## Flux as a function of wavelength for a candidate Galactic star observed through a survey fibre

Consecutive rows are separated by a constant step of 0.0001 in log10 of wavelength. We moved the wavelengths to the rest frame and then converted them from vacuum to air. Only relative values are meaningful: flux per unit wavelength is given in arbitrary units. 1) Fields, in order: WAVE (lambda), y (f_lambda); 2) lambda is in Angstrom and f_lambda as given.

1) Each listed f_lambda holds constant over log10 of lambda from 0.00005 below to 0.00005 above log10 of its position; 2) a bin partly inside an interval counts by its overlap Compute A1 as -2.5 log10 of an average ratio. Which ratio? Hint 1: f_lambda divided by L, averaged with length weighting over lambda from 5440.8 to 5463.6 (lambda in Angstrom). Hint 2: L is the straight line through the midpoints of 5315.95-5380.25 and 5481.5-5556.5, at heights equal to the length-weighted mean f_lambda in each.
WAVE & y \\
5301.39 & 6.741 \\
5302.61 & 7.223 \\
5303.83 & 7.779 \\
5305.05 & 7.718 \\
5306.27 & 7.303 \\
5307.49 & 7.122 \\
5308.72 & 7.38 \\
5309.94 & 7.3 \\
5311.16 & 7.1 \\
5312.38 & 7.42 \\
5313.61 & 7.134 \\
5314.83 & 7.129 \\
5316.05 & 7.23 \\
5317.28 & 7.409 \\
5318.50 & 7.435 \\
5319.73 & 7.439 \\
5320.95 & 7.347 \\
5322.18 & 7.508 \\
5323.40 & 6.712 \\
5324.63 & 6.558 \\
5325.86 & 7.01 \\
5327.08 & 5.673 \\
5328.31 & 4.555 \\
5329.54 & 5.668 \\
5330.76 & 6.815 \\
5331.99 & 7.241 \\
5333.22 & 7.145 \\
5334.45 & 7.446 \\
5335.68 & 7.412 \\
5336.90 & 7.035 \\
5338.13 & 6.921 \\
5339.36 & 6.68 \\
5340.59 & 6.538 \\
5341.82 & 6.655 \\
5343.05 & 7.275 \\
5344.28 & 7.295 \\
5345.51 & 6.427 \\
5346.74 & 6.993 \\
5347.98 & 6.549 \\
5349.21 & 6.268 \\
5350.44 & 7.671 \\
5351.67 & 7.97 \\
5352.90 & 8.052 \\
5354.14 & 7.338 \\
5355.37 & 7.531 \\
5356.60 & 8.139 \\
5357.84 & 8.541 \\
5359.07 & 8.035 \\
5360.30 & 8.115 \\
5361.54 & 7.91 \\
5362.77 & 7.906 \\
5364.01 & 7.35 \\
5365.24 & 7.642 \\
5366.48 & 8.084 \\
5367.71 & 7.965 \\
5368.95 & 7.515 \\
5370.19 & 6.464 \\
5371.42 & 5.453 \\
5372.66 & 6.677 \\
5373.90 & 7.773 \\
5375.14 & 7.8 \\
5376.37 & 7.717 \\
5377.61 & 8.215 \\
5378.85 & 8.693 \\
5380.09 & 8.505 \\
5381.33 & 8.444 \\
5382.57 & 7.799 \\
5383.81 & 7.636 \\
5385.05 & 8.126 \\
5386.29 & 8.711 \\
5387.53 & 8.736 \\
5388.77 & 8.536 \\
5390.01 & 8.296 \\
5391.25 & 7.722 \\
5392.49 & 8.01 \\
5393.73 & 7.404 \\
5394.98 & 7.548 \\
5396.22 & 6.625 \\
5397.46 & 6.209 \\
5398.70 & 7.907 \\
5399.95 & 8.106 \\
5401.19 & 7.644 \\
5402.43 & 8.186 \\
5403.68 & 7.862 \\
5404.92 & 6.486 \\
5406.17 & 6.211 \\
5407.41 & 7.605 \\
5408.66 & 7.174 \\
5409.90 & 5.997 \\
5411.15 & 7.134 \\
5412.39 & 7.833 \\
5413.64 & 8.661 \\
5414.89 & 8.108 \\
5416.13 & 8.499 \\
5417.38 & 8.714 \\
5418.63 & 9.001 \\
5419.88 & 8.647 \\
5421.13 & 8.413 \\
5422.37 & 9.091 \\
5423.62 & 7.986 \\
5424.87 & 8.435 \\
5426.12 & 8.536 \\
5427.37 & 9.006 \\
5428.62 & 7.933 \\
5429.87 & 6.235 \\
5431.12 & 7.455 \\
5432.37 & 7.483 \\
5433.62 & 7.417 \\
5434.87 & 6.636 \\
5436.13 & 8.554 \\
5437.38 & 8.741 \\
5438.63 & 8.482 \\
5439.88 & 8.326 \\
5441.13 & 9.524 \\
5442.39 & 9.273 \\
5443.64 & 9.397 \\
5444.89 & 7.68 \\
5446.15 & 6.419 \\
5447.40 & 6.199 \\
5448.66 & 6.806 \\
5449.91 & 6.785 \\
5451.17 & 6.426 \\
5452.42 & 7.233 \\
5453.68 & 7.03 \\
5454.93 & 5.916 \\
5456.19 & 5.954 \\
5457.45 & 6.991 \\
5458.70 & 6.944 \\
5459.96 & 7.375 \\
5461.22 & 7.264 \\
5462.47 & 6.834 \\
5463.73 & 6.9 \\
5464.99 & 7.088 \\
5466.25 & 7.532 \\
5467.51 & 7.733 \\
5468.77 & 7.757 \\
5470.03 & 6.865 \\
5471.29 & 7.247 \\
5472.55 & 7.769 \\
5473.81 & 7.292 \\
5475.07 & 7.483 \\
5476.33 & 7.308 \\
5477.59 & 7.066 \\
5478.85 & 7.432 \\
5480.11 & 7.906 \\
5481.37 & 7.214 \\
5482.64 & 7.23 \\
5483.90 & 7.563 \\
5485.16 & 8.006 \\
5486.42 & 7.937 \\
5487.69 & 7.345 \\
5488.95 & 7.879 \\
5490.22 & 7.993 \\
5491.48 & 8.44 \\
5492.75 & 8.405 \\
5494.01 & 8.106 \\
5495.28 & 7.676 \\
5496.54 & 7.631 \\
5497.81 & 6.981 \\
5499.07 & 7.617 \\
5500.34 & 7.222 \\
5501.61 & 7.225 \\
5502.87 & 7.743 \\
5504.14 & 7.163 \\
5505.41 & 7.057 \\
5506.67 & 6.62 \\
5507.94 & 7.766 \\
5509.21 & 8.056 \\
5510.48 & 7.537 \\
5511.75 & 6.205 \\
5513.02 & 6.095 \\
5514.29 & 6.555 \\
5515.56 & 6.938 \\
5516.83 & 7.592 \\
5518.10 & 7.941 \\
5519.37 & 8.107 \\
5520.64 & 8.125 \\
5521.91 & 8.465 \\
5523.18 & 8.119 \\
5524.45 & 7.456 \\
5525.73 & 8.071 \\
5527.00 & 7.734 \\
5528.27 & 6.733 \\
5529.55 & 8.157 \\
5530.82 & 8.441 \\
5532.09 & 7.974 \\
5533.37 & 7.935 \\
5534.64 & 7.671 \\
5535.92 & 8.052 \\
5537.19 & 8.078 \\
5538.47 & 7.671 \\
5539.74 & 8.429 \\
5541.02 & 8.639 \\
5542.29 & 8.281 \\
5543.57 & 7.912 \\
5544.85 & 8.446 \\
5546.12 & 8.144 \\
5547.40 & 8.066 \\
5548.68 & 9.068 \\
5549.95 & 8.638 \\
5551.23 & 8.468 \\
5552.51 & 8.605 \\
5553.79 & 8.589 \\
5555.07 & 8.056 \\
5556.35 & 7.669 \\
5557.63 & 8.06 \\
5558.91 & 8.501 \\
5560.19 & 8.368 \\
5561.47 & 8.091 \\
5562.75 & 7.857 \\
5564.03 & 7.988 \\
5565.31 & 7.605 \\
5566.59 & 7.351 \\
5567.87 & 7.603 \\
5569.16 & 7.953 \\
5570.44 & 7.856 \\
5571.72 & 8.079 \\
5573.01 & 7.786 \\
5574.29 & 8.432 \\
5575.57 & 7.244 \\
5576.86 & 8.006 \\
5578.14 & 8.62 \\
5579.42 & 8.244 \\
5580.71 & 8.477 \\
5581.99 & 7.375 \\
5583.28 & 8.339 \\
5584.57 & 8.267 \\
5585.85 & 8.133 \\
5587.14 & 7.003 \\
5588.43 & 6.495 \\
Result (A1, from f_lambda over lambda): 0.06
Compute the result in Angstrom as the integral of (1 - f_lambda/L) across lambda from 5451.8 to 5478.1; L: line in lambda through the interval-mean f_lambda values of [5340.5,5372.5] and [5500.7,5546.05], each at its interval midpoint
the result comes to 1.6 Angstrom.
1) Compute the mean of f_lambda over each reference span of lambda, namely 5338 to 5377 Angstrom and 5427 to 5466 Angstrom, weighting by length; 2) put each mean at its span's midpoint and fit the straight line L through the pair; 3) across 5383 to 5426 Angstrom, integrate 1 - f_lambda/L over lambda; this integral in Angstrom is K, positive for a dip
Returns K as -2.8 Angstrom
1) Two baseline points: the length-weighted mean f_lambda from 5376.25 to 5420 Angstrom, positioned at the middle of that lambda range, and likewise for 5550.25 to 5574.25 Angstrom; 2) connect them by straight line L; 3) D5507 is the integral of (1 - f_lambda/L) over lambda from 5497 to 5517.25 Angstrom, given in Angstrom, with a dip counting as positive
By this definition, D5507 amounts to 2.1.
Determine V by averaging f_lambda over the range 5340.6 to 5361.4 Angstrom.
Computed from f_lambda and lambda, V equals 7.41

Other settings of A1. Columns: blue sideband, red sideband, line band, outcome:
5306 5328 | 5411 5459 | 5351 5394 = -0.062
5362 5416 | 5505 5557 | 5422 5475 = 0.030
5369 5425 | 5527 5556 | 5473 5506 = 0.063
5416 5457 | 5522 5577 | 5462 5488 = 0.069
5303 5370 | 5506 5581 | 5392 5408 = 0.011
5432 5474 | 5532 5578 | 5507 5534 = 0.036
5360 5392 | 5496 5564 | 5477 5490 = 0.036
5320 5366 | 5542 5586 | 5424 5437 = -0.037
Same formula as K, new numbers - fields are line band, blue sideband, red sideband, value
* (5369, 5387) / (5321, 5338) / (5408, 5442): -0.7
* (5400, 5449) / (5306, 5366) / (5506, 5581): -2.7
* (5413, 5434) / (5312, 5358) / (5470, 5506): -2.5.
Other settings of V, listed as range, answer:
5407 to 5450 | 7.96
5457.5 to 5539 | 7.53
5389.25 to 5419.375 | 7.63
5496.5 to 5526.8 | 7.43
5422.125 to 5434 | 7.93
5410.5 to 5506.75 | 7.64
